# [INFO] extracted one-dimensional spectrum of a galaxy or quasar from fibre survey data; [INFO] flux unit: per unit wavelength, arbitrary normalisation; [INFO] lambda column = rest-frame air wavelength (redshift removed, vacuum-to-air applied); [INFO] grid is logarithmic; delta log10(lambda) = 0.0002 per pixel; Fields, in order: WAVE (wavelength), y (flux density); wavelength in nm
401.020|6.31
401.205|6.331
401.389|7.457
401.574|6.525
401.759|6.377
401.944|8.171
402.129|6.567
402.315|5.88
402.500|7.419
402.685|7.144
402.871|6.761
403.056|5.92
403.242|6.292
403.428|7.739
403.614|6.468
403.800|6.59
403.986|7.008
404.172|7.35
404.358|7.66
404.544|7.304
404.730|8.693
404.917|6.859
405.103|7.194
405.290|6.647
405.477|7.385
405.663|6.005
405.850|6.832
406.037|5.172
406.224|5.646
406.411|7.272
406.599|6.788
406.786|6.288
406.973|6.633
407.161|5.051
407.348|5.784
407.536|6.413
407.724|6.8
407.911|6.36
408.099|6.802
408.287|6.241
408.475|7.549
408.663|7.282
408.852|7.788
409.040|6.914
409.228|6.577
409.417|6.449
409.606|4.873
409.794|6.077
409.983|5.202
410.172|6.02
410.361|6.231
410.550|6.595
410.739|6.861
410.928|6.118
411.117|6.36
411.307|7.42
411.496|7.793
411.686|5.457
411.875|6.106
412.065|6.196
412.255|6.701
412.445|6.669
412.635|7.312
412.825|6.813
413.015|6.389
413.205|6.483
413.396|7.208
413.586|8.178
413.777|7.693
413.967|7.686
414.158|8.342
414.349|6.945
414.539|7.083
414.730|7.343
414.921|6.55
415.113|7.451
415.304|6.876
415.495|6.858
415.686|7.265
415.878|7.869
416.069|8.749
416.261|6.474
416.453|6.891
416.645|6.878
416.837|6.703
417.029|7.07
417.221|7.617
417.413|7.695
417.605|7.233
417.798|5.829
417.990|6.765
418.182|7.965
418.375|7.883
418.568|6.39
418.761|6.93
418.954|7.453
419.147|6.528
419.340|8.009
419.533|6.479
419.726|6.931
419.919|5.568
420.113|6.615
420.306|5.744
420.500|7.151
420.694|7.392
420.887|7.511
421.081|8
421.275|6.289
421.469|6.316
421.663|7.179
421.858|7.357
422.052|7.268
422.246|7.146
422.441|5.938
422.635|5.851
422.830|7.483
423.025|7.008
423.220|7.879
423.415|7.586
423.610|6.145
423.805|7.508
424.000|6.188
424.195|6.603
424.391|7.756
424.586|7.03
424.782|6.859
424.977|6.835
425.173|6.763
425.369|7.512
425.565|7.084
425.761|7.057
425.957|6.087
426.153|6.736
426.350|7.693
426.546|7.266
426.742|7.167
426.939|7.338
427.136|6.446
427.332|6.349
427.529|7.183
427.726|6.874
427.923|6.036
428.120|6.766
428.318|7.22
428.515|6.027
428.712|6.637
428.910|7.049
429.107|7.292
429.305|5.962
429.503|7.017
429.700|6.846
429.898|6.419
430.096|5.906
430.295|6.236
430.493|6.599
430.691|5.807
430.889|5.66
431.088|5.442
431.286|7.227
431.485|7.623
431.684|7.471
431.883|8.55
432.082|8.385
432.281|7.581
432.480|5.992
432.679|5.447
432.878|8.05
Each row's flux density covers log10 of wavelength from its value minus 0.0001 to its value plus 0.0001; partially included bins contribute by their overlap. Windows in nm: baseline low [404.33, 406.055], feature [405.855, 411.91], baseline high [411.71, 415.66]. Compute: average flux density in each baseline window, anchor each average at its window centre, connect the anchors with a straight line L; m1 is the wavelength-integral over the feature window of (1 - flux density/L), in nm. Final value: 0.53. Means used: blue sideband 7.03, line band 6.41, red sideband 7.02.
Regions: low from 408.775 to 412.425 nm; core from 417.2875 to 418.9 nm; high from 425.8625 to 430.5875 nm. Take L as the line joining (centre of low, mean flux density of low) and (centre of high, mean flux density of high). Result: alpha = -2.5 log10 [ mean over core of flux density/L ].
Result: -0.090 mag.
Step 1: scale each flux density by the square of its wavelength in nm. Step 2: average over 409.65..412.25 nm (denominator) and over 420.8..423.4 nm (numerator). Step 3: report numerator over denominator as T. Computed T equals 1.17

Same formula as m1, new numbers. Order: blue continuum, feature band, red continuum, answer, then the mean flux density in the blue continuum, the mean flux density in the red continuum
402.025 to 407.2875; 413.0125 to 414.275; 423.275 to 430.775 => -0.14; 6.73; 6.79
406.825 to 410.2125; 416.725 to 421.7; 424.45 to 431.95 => -0.28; 6.38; 6.79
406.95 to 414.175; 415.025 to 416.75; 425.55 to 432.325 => -0.15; 6.64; 6.82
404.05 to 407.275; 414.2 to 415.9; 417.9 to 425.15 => -0.07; 6.75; 6.96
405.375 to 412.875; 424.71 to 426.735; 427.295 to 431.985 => -0.11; 6.47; 6.68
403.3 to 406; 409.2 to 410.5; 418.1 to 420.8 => 0.21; 7.07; 6.93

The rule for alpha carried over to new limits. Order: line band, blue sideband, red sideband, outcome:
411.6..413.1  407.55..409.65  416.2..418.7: 0.06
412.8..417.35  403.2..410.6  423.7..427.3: -0.07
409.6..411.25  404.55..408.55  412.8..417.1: 0.13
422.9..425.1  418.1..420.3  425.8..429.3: -0.03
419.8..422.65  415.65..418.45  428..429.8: 0.05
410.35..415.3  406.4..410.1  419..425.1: -0.05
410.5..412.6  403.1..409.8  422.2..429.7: 0.02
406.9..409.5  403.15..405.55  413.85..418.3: 0.09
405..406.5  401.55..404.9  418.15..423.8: 0.08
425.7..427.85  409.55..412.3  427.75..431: -0.08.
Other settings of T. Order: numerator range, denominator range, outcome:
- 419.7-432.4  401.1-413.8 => 1.12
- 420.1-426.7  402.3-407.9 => 1.14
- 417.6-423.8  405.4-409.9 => 1.14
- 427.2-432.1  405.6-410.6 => 1.17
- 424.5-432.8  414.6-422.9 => 1.02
